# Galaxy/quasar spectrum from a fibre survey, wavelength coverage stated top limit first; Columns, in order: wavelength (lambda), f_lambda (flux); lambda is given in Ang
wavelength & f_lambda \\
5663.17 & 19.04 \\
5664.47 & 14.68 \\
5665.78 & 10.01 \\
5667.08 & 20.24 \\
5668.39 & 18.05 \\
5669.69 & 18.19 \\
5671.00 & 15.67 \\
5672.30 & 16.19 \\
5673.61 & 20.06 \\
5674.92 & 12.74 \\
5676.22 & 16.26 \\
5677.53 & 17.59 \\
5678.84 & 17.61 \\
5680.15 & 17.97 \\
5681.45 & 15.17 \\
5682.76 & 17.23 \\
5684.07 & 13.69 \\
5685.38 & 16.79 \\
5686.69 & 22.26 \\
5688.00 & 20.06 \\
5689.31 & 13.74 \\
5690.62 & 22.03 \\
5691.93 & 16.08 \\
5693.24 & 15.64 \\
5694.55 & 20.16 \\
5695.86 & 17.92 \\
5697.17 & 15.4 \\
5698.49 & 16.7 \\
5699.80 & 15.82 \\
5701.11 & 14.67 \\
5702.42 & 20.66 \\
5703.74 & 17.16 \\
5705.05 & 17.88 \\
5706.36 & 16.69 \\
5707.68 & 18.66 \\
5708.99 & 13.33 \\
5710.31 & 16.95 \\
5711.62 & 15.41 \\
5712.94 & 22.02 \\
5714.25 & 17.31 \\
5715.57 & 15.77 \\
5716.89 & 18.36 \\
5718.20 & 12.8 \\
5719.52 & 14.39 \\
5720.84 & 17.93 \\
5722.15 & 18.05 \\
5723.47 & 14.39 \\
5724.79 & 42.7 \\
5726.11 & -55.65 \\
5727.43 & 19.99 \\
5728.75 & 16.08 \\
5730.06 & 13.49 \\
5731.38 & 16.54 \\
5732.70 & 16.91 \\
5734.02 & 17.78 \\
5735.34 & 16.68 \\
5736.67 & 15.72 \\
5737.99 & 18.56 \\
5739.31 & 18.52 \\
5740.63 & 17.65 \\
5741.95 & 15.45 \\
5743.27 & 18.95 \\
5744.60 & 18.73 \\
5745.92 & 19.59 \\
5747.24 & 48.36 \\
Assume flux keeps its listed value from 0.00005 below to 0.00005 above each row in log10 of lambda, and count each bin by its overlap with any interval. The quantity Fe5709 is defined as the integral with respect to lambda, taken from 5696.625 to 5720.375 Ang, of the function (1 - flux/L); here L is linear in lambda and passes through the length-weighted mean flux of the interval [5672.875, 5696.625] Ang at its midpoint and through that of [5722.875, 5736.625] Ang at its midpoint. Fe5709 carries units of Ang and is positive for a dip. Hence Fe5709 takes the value -3.5 Ang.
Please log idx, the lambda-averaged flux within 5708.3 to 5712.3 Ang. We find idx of 15.3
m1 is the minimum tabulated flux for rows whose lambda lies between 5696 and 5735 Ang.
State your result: -55.65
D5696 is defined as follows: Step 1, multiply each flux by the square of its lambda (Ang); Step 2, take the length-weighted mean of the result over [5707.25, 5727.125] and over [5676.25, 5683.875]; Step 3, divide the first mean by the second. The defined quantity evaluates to 0.81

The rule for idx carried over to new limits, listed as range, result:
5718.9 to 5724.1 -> 16.2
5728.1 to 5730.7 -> 14.8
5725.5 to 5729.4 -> -5.95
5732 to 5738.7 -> 17.1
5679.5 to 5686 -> 16.2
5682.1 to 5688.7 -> 18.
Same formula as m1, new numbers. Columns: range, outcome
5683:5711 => 13.33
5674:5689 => 12.74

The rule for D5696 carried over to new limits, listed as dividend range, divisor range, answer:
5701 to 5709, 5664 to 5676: 1.09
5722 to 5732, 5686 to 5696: 0.56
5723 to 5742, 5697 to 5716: 0.81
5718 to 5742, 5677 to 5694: 0.82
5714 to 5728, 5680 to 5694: 0.71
